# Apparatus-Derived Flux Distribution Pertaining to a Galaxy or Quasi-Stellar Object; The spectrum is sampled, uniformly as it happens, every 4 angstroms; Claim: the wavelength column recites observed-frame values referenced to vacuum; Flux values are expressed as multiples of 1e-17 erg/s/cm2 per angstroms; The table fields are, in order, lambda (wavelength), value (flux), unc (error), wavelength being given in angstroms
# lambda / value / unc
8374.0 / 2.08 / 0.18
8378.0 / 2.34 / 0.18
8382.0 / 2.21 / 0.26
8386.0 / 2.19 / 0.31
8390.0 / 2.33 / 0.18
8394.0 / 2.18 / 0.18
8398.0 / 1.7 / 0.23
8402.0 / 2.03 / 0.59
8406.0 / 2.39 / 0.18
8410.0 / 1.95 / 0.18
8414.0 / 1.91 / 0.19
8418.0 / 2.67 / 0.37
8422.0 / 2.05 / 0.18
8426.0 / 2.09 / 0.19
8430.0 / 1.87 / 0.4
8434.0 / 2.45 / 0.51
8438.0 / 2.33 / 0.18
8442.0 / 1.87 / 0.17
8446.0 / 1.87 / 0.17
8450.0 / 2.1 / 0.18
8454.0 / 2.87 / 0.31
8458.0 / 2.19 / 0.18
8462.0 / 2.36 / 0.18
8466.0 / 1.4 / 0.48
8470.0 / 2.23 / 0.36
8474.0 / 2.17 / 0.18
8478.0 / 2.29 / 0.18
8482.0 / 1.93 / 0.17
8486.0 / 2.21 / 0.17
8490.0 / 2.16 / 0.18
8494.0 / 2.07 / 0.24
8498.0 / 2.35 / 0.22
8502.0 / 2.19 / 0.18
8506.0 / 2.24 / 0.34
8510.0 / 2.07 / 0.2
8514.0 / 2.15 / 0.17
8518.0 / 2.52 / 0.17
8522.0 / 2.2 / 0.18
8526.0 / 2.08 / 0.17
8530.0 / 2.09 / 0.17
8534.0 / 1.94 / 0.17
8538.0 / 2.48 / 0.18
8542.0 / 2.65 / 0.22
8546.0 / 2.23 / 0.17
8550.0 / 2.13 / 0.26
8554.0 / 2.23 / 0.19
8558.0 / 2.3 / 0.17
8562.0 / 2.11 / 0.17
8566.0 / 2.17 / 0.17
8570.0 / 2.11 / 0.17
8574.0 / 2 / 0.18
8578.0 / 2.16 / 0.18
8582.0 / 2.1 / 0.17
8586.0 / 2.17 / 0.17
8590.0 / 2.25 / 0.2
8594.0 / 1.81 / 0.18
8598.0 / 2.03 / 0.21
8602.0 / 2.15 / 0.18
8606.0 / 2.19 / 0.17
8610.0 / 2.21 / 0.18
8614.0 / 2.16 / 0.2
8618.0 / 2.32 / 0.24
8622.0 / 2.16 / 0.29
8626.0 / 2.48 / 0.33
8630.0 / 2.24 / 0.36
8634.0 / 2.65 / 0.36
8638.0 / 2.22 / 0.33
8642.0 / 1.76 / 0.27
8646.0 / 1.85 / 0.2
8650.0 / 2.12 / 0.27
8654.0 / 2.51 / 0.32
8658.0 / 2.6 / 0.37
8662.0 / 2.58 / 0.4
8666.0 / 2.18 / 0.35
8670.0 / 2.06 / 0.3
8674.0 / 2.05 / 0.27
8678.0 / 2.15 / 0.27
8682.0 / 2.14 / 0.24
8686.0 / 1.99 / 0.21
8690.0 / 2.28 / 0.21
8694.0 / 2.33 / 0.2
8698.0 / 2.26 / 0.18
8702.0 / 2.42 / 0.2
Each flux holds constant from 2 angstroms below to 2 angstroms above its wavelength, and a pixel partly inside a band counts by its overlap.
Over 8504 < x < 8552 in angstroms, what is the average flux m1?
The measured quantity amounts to 2.23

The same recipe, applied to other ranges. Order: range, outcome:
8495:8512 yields 2.2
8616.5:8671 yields 2.27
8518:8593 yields 2.19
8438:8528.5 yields 2.16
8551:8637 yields 2.19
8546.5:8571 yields 2.18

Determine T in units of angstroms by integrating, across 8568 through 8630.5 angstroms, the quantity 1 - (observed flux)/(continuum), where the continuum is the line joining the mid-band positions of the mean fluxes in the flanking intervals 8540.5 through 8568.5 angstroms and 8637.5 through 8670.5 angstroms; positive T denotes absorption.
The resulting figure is 2.2 angstroms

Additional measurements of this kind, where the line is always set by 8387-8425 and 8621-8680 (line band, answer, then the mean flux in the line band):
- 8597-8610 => 0.5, 2.14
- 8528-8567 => -0.7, 2.23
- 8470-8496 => 0.3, 2.15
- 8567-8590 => 0.9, 2.12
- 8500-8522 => -0.5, 2.23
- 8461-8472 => 1.0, 1.96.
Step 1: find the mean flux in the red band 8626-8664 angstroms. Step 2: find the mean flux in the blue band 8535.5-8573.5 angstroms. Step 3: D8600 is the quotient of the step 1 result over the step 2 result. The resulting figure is 1.02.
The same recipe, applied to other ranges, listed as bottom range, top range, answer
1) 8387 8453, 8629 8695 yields 1.04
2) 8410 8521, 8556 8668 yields 1.02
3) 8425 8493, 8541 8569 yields 1.05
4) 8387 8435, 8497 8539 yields 1.03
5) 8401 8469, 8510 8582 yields 1.03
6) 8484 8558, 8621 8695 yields 1.00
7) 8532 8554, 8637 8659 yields 0.94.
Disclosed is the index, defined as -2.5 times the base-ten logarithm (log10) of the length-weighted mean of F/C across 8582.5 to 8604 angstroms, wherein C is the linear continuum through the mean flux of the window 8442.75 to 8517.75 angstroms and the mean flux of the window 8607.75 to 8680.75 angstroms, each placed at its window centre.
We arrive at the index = 0.07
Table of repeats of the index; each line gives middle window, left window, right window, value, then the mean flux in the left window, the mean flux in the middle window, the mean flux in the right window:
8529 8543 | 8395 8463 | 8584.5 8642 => -0.05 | 2.16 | 2.28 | 2.2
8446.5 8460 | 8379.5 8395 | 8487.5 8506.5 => -0.06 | 2.23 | 2.33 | 2.2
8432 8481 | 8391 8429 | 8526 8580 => -0.02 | 2.11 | 2.17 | 2.2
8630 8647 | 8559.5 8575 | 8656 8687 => 0.02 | 2.11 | 2.15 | 2.23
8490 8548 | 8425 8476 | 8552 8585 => -0.04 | 2.14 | 2.23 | 2.15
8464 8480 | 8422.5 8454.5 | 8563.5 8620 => 0.06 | 2.14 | 2.02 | 2.13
